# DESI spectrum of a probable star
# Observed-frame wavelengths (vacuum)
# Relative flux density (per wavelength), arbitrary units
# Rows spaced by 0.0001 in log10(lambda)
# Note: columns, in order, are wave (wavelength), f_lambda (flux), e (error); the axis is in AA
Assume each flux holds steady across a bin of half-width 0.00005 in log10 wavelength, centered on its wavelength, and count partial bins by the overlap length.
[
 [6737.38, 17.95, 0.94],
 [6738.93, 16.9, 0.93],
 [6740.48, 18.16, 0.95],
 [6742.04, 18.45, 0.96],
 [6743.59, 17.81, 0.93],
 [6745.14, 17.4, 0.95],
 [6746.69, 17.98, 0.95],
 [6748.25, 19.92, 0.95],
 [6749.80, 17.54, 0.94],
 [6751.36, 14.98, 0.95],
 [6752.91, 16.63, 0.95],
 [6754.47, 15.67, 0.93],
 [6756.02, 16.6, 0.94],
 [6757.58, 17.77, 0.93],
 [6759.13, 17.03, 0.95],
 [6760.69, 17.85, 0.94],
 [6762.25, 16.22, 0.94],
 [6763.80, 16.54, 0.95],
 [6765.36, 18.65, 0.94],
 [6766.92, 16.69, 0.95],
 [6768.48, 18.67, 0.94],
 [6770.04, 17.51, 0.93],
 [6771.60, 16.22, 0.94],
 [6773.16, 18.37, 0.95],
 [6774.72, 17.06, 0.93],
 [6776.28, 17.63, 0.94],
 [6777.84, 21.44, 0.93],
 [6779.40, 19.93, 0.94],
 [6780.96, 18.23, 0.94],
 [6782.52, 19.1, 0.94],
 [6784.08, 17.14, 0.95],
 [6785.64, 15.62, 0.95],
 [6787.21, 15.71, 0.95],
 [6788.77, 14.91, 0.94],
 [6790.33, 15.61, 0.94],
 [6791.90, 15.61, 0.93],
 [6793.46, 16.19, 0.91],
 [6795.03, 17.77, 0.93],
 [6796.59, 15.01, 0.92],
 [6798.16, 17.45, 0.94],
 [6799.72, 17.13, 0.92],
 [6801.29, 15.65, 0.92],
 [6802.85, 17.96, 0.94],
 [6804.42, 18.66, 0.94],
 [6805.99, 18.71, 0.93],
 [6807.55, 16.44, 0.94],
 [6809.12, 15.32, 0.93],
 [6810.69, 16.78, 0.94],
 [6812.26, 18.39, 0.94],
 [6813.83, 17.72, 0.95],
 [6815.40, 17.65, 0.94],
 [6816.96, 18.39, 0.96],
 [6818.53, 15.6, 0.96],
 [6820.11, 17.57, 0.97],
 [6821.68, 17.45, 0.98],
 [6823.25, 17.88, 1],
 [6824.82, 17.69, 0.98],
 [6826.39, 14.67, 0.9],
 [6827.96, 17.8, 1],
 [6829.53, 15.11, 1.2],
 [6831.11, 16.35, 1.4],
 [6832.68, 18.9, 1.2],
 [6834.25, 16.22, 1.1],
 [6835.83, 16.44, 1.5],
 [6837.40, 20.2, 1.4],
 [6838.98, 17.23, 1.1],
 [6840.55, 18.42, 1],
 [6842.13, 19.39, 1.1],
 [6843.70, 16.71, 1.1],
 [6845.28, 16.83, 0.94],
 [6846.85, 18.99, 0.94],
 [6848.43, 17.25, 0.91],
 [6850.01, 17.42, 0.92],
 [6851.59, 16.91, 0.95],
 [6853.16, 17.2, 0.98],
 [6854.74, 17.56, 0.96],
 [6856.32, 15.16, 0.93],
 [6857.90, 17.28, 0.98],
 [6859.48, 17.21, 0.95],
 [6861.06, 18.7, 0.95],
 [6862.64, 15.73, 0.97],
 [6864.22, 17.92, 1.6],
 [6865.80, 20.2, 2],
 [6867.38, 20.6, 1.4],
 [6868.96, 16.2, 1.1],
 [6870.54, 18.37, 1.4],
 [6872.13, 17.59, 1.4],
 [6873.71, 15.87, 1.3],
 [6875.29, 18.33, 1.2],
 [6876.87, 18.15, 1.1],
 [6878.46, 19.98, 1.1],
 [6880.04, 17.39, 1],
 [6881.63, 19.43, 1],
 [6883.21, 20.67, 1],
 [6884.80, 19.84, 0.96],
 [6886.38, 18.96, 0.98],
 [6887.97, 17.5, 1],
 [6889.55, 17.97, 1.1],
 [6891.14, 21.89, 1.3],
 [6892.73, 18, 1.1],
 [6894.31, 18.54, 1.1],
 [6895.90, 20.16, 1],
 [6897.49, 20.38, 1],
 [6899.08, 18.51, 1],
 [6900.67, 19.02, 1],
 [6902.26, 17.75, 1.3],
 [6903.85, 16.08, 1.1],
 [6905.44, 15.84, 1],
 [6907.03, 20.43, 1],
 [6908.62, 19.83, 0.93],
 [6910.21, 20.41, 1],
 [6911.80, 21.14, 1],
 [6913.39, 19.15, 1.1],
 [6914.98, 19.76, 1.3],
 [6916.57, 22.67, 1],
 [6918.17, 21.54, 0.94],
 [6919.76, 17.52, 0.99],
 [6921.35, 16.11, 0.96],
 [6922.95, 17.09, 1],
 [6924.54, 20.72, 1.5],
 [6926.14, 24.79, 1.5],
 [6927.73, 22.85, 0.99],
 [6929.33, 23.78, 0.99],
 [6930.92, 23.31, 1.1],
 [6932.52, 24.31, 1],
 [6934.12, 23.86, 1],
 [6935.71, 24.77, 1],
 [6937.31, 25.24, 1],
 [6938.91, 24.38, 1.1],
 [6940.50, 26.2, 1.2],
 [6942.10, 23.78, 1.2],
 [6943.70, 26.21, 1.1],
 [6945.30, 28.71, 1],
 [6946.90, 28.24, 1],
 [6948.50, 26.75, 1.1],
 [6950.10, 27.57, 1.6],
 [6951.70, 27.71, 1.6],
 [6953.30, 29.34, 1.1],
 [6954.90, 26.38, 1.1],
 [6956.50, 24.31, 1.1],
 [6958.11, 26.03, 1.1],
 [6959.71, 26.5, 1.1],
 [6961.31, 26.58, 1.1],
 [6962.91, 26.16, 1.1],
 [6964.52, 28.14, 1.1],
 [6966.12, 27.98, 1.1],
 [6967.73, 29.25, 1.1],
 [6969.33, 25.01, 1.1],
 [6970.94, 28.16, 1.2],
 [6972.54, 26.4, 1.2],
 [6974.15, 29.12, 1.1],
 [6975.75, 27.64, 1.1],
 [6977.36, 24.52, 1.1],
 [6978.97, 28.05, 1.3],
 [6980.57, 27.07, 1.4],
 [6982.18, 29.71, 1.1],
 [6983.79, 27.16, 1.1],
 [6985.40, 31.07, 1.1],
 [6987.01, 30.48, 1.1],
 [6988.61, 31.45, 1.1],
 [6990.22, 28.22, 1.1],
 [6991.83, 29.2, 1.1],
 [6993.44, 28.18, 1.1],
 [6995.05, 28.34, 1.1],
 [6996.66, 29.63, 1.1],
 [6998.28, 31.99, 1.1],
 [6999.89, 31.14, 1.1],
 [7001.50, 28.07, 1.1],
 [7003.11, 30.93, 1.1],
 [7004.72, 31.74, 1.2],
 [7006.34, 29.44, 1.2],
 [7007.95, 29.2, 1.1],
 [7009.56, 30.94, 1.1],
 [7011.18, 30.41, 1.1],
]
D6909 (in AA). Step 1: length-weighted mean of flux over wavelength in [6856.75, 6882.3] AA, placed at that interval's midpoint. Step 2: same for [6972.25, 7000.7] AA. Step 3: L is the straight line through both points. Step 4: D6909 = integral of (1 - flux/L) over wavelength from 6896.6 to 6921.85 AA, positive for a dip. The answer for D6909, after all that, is 2.94 AA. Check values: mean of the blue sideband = 18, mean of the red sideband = 28.9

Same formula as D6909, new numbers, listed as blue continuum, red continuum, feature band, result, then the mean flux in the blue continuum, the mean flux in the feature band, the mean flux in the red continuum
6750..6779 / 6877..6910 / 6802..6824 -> 0.6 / 17.3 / 17.5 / 18.9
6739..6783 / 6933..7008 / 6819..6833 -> 2.6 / 17.7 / 16.9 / 27.8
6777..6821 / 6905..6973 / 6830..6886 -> 6.1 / 17.2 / 17.9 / 24.1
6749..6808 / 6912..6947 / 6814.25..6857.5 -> 4.5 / 17.2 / 17.3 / 22.8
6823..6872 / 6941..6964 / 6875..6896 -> 1.8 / 17.5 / 19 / 26.7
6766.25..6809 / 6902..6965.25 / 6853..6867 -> 1.9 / 17.2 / 17.5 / 23.3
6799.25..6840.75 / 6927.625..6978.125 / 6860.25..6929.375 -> 9.9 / 17.3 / 19.1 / 26.3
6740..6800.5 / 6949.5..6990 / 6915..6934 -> 3.0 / 17.3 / 21.4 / 27.7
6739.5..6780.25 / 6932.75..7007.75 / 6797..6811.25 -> 1.9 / 17.6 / 17.1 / 27.7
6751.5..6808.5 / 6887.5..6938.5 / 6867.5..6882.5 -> 1.1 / 17.2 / 18.1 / 20.4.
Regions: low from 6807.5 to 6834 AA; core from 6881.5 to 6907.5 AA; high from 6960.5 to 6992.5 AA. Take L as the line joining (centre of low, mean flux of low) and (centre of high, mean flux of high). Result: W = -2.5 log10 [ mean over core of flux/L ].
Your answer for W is 0.18 mag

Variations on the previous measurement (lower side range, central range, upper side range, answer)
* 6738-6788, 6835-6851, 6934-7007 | 0.20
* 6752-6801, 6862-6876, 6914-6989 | 0.20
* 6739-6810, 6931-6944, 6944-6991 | 0.06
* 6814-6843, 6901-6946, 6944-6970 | 0.14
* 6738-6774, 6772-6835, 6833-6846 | 0.03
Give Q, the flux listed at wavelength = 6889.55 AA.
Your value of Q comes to 17.97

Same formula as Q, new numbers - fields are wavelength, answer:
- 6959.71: 26.5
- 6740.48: 18.16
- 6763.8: 16.54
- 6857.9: 17.28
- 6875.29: 18.33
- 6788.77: 14.91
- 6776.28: 17.63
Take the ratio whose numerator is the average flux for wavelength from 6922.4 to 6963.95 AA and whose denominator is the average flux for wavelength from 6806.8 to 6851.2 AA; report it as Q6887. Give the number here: 1.46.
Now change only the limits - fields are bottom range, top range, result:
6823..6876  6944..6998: 1.59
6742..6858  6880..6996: 1.38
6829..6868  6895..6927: 1.11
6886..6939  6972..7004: 1.42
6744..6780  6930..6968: 1.50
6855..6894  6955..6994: 1.52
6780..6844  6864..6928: 1.12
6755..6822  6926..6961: 1.49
